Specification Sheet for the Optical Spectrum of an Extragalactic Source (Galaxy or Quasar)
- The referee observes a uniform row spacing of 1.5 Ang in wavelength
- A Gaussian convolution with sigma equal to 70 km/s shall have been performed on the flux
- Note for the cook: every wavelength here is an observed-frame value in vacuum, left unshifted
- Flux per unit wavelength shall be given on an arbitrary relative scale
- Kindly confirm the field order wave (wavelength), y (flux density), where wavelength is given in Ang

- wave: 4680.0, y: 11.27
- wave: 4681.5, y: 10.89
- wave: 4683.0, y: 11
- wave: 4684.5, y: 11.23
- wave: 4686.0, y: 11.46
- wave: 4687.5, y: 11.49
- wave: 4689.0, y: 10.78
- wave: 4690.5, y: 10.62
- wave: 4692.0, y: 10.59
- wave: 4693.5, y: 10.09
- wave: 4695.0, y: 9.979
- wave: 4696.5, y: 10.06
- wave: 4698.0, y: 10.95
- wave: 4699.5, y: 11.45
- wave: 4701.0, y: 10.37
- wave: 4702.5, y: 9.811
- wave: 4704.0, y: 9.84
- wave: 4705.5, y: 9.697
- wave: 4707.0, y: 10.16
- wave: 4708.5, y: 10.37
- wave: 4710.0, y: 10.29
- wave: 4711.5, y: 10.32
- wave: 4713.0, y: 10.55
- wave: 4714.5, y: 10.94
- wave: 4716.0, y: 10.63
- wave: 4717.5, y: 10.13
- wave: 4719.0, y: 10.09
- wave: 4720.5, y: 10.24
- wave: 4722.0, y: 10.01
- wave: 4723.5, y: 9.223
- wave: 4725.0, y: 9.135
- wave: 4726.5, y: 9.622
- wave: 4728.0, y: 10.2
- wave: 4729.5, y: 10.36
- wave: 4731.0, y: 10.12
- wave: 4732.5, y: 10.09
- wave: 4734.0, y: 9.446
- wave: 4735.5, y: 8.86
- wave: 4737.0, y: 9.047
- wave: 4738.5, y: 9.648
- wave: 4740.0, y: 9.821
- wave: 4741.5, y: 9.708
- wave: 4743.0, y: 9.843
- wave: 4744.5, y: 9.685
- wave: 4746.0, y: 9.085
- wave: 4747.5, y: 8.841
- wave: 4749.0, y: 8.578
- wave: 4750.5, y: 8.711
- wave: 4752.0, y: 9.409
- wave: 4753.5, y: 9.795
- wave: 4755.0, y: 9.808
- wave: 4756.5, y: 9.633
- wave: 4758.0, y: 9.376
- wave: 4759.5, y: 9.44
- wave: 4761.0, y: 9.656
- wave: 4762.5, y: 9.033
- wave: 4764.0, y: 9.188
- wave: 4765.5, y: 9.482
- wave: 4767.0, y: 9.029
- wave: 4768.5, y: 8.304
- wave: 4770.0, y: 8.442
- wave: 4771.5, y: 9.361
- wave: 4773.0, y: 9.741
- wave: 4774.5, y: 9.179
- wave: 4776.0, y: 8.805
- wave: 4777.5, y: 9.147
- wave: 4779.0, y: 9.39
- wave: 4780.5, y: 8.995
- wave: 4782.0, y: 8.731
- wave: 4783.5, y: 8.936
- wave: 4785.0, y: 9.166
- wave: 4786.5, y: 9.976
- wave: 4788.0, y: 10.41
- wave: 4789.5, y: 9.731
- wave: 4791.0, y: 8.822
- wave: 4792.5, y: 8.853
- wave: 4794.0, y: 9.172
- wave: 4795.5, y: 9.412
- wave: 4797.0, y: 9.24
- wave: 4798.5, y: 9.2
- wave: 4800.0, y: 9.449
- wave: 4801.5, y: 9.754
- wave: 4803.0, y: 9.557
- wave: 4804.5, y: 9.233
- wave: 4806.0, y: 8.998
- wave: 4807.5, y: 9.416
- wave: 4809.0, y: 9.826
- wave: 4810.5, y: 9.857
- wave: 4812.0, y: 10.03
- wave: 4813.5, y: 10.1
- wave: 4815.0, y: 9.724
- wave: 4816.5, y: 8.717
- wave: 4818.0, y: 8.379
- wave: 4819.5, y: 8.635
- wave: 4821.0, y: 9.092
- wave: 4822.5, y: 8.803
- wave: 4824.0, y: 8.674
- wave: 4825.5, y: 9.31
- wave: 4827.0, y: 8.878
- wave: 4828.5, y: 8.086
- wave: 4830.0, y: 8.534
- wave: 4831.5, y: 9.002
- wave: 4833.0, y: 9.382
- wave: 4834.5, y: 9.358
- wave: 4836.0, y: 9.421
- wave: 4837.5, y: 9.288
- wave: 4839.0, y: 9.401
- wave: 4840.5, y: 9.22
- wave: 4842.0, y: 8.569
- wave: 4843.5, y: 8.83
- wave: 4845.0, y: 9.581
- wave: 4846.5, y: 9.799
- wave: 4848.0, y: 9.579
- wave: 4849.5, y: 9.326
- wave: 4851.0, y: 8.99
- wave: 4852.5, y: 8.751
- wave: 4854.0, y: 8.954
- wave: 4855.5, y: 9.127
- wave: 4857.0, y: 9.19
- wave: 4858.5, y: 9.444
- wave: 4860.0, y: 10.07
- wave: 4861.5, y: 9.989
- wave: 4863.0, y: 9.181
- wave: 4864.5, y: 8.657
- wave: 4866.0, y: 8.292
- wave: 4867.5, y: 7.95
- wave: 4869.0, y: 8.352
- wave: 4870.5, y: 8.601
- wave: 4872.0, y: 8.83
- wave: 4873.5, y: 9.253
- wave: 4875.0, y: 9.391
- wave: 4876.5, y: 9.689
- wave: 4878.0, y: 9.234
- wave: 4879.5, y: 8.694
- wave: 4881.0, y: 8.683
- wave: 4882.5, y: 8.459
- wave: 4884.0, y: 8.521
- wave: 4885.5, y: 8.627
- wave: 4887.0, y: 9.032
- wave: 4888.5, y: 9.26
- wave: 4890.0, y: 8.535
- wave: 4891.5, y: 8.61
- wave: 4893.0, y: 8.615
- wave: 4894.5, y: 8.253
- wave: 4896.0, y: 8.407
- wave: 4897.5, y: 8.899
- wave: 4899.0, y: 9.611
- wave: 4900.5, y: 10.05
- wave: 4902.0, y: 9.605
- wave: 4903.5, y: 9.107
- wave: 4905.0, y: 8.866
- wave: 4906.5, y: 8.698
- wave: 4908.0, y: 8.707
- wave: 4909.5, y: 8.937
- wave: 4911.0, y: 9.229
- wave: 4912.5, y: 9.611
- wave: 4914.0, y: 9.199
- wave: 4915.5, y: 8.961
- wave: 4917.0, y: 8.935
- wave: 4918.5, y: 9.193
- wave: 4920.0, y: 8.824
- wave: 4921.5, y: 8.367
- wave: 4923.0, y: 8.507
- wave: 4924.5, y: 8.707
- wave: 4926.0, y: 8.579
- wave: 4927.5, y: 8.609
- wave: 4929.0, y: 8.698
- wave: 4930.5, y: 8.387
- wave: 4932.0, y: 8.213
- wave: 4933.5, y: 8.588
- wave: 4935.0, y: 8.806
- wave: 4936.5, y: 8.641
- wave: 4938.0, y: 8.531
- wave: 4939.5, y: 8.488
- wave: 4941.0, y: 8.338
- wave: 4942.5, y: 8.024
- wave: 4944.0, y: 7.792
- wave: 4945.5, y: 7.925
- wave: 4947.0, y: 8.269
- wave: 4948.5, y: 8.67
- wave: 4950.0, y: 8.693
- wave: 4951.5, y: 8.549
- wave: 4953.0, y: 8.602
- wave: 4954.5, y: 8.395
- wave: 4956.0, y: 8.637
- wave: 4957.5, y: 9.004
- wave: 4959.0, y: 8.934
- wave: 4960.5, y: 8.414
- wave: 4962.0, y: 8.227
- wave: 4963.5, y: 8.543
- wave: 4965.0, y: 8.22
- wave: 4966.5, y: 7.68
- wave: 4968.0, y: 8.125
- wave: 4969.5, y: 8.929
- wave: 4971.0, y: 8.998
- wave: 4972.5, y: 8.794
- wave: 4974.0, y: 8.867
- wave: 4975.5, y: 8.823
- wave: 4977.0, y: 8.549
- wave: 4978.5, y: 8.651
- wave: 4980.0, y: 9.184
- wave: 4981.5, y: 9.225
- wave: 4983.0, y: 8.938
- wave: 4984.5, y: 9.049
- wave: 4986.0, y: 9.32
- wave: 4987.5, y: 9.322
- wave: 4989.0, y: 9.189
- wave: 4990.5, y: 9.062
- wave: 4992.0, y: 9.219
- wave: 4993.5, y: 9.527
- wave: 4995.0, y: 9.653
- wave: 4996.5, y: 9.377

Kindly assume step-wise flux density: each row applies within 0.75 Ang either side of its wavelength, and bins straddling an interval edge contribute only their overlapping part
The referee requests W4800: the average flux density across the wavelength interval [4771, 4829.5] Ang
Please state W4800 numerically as 9.25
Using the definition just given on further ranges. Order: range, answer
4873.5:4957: 8.76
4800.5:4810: 9.47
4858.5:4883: 8.98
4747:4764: 9.3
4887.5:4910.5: 8.95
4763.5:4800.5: 9.2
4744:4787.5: 9.21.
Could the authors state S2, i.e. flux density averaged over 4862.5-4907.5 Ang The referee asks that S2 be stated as 8.86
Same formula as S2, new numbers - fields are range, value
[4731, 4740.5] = 9.53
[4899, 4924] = 9.06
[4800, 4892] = 9.1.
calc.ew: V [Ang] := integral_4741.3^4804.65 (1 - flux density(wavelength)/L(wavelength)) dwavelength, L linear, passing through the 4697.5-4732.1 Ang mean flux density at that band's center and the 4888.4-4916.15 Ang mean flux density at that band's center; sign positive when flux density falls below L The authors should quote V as 3.5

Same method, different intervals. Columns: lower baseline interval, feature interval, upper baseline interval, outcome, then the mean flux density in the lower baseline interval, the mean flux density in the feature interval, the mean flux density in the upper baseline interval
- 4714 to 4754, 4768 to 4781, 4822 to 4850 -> 0.54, 9.67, 9.06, 9.11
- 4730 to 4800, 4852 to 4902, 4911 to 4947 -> -0.69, 9.32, 8.96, 8.61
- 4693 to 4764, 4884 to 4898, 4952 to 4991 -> 0.66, 9.83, 8.68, 8.75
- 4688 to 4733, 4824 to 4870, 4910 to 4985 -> 1.19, 10.2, 9.07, 8.64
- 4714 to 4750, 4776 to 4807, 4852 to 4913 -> 0.39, 9.71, 9.3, 8.97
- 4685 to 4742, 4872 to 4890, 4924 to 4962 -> -0.03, 10.2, 8.96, 8.49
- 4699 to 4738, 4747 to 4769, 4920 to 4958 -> 1.17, 10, 9.23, 8.48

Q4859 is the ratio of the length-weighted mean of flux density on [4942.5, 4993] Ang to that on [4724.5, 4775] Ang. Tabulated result 0.92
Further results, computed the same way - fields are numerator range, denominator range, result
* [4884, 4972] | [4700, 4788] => 0.91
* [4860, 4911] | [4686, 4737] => 0.87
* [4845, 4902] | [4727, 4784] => 0.96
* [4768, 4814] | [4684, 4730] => 0.90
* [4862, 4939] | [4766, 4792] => 0.96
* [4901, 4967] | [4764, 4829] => 0.94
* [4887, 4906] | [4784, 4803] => 0.95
